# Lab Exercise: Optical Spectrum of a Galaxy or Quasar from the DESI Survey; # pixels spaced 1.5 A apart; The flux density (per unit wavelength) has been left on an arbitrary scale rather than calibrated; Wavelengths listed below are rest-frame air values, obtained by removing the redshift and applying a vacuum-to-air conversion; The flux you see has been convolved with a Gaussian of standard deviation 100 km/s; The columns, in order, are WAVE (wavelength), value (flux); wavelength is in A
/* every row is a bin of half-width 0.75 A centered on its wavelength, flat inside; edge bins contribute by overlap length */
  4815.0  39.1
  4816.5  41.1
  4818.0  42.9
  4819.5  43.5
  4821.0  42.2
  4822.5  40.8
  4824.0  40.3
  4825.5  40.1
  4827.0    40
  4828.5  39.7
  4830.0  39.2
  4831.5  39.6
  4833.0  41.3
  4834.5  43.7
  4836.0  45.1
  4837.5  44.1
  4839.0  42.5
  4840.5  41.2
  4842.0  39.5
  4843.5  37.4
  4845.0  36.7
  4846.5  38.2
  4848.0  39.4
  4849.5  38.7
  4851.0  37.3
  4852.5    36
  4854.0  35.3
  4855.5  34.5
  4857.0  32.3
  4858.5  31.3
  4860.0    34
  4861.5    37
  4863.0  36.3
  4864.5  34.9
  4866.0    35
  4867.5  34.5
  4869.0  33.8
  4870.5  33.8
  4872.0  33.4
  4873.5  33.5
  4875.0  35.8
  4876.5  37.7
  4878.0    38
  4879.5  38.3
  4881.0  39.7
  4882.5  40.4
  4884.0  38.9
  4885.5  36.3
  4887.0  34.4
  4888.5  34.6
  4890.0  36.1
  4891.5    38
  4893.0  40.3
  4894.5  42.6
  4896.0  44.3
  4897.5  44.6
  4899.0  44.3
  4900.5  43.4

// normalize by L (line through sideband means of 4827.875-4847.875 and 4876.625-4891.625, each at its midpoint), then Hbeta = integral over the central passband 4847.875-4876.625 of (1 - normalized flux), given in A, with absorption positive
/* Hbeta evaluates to 2.9 A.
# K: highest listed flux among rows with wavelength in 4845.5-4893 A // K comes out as 40.4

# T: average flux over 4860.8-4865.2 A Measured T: 36.1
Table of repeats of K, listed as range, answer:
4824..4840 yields 45.1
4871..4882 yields 39.7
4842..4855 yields 39.5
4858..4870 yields 37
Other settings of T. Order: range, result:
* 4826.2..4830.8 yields 39.6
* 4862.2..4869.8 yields 34.9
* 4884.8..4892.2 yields 35.9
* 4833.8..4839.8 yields 43.8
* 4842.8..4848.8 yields 37.9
